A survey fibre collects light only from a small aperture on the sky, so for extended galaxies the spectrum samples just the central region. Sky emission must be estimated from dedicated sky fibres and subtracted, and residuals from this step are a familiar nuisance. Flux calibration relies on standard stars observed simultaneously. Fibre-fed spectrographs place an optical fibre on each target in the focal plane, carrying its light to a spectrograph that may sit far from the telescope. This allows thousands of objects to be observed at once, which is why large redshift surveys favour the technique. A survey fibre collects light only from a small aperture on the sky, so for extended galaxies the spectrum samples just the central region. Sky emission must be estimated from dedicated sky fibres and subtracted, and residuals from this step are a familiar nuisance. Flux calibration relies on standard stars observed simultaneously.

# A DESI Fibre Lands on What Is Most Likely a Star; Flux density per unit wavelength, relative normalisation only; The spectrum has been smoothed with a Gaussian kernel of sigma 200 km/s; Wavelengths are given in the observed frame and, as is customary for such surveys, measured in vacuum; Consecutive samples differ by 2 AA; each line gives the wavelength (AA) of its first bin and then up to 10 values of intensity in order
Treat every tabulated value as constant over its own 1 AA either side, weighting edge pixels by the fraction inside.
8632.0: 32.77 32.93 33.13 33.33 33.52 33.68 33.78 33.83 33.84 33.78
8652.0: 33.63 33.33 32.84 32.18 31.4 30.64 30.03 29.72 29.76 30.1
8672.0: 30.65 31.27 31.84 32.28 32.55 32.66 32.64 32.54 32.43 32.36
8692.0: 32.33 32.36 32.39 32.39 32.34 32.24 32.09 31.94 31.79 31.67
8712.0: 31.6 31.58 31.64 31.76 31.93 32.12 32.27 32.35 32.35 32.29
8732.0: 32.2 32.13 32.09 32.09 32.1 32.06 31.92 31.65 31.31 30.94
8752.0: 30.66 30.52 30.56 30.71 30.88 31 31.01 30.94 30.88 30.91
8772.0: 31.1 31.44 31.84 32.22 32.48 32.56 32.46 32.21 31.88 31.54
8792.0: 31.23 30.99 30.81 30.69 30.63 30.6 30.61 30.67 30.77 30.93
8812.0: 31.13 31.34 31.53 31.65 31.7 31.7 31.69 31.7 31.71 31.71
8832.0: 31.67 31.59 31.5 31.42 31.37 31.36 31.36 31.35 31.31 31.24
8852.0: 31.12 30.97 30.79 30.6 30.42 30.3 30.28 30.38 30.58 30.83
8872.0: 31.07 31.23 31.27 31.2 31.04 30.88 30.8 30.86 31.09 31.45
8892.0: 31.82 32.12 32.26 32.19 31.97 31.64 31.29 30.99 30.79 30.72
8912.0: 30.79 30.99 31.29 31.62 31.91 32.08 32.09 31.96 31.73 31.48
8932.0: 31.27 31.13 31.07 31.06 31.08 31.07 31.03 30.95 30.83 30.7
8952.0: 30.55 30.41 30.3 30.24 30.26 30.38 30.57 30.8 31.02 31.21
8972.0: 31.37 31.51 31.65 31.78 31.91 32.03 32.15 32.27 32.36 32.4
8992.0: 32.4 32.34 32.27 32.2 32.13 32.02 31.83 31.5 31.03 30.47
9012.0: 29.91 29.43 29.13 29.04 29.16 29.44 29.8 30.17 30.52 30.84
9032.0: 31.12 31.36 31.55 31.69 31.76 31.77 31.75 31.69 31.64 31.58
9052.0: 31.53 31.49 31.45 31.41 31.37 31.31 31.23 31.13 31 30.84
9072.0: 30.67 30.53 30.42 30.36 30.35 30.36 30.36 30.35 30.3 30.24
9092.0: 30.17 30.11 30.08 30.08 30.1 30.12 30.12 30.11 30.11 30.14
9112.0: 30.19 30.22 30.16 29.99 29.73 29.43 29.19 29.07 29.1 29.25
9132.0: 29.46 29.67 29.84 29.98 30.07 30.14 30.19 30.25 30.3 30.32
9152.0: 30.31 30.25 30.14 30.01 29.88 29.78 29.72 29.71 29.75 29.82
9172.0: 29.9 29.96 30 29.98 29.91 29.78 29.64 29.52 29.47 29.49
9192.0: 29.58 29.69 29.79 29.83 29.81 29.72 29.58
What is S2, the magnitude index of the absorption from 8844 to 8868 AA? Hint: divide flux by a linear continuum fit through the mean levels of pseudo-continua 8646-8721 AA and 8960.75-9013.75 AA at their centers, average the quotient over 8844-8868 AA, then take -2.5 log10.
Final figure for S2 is 0.03 mag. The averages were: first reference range 32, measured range 30.8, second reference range 31.6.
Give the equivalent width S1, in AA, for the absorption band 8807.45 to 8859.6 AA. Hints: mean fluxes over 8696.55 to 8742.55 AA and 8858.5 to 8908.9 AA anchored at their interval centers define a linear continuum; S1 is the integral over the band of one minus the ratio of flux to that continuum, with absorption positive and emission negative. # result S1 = 0.1 AA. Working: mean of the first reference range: 32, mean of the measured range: 31.3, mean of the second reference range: 31.1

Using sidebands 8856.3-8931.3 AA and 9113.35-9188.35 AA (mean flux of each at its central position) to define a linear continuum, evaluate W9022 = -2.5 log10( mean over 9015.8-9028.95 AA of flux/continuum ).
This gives 0.03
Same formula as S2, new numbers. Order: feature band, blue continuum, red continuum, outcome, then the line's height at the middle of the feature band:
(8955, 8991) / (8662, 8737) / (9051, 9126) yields -0.02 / 30.9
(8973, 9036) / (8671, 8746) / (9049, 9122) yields -0.01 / 30.9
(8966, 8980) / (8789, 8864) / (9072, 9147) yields -0.03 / 30.6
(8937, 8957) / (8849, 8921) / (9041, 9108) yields 0.01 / 31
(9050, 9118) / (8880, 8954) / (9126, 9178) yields -0.01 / 30.3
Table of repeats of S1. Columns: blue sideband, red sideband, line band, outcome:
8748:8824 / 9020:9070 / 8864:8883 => 0.2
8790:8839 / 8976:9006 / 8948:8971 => 1.0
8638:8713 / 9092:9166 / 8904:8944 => -0.5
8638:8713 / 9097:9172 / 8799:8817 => 0.4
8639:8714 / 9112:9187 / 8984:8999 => -0.8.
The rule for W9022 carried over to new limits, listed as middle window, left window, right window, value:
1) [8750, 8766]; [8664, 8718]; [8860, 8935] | 0.029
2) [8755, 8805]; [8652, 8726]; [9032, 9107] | 0.012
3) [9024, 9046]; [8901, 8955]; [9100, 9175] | -0.023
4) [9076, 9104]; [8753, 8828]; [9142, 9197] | -0.001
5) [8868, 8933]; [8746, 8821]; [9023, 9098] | -0.010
